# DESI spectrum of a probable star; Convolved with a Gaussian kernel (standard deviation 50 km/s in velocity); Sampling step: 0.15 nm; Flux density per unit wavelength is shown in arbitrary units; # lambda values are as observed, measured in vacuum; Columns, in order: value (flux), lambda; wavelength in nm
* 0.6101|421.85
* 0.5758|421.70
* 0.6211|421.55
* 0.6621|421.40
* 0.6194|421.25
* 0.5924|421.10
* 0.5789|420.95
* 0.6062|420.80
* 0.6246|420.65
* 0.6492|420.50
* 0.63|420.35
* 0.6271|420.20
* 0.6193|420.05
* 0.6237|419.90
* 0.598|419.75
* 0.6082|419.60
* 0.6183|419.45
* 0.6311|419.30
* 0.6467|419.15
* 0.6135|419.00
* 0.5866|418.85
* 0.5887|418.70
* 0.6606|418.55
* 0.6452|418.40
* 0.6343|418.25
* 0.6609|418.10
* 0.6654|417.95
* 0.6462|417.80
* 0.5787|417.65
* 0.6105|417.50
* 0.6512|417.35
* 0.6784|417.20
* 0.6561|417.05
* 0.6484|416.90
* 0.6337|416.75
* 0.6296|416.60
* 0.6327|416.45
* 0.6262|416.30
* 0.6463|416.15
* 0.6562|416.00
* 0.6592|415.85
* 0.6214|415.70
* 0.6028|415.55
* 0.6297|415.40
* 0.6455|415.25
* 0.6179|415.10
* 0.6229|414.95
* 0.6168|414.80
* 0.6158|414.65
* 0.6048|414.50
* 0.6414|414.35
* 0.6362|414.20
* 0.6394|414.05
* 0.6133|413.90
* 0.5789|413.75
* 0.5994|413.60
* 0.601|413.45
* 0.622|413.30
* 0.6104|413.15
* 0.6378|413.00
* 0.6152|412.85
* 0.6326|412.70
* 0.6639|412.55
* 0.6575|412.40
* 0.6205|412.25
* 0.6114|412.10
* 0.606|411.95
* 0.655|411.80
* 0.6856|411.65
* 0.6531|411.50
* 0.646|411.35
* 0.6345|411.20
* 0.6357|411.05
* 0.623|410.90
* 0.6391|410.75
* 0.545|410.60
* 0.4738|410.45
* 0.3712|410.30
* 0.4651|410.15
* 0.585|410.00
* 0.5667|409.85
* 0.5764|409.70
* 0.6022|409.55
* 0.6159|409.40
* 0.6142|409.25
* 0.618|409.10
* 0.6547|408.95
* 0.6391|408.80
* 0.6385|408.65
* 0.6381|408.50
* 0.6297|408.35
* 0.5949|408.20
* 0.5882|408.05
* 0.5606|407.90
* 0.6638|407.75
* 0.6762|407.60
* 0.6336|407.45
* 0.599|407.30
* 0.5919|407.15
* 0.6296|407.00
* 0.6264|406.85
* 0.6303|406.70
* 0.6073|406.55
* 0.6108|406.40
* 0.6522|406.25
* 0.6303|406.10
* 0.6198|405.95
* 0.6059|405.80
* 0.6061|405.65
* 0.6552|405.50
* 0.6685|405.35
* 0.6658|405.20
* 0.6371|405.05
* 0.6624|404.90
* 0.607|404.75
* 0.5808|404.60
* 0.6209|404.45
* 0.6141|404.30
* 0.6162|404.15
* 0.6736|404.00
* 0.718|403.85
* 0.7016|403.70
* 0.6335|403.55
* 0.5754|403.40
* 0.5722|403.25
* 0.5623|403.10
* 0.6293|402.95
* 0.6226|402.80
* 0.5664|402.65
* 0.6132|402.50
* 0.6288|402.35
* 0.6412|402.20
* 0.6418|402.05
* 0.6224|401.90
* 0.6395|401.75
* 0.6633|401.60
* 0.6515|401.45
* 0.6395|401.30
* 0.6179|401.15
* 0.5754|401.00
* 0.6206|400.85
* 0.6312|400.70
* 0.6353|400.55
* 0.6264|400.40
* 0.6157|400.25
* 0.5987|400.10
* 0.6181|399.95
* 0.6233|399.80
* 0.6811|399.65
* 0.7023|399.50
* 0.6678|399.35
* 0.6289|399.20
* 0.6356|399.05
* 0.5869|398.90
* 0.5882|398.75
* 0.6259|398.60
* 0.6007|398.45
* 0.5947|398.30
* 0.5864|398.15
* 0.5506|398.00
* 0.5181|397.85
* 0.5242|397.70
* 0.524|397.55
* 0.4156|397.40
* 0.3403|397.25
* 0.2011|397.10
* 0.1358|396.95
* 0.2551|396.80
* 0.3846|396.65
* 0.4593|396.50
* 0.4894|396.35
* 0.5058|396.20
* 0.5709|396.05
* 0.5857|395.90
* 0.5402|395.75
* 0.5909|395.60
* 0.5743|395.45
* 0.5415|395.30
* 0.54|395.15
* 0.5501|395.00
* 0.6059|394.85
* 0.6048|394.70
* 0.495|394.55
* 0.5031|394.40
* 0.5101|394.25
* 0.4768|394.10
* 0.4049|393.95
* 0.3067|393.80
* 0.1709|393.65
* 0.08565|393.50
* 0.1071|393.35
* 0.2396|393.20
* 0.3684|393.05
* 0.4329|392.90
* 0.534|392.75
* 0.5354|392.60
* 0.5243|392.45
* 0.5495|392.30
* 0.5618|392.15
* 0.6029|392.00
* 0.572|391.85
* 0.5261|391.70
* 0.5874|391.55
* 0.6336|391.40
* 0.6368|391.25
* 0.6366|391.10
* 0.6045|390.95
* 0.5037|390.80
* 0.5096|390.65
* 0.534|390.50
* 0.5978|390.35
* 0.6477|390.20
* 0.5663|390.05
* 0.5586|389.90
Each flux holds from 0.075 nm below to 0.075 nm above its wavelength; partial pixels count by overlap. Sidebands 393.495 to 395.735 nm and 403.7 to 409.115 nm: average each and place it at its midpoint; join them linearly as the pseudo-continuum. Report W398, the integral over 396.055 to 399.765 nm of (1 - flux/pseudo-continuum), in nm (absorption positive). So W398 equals 0.09 nm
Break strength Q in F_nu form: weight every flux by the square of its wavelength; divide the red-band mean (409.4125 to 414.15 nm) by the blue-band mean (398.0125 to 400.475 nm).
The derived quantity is 1.03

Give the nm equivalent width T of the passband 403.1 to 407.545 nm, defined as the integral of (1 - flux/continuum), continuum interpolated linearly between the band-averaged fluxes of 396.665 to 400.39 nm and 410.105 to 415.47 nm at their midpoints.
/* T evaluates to -0.45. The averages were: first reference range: 0.533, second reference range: 0.611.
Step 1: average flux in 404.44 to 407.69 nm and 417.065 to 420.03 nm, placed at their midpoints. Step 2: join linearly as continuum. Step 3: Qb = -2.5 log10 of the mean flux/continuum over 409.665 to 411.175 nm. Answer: 0.14 mag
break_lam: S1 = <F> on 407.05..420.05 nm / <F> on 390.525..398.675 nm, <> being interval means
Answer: 1.28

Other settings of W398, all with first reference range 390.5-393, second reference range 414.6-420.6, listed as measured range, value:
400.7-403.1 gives -0.15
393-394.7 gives 0.66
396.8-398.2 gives 0.40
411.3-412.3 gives -0.04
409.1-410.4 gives 0.12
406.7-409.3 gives -0.09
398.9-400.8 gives -0.18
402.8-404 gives -0.08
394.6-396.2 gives 0.00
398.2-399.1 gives -0.04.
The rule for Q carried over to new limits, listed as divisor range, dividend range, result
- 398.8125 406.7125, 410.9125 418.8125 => 1.07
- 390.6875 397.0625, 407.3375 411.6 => 1.36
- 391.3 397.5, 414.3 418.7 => 1.56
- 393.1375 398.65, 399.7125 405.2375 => 1.43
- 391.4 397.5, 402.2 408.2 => 1.46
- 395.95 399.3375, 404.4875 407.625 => 1.33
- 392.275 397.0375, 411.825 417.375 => 1.57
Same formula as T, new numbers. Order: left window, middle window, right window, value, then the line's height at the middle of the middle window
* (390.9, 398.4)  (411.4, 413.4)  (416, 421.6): -0.16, 0.588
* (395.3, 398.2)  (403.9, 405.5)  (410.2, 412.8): -0.29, 0.54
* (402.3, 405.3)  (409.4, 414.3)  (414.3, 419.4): 0.20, 0.63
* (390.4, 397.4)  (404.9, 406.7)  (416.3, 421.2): -0.29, 0.545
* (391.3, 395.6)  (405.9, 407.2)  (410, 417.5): -0.13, 0.567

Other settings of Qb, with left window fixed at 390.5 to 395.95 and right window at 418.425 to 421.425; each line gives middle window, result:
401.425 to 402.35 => -0.20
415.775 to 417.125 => -0.07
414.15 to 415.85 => -0.05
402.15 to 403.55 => -0.12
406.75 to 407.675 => -0.12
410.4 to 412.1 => -0.08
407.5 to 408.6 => -0.11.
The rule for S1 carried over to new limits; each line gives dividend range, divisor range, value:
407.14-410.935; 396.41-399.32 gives 1.22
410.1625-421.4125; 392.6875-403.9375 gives 1.16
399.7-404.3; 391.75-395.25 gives 1.40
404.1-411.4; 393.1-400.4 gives 1.23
